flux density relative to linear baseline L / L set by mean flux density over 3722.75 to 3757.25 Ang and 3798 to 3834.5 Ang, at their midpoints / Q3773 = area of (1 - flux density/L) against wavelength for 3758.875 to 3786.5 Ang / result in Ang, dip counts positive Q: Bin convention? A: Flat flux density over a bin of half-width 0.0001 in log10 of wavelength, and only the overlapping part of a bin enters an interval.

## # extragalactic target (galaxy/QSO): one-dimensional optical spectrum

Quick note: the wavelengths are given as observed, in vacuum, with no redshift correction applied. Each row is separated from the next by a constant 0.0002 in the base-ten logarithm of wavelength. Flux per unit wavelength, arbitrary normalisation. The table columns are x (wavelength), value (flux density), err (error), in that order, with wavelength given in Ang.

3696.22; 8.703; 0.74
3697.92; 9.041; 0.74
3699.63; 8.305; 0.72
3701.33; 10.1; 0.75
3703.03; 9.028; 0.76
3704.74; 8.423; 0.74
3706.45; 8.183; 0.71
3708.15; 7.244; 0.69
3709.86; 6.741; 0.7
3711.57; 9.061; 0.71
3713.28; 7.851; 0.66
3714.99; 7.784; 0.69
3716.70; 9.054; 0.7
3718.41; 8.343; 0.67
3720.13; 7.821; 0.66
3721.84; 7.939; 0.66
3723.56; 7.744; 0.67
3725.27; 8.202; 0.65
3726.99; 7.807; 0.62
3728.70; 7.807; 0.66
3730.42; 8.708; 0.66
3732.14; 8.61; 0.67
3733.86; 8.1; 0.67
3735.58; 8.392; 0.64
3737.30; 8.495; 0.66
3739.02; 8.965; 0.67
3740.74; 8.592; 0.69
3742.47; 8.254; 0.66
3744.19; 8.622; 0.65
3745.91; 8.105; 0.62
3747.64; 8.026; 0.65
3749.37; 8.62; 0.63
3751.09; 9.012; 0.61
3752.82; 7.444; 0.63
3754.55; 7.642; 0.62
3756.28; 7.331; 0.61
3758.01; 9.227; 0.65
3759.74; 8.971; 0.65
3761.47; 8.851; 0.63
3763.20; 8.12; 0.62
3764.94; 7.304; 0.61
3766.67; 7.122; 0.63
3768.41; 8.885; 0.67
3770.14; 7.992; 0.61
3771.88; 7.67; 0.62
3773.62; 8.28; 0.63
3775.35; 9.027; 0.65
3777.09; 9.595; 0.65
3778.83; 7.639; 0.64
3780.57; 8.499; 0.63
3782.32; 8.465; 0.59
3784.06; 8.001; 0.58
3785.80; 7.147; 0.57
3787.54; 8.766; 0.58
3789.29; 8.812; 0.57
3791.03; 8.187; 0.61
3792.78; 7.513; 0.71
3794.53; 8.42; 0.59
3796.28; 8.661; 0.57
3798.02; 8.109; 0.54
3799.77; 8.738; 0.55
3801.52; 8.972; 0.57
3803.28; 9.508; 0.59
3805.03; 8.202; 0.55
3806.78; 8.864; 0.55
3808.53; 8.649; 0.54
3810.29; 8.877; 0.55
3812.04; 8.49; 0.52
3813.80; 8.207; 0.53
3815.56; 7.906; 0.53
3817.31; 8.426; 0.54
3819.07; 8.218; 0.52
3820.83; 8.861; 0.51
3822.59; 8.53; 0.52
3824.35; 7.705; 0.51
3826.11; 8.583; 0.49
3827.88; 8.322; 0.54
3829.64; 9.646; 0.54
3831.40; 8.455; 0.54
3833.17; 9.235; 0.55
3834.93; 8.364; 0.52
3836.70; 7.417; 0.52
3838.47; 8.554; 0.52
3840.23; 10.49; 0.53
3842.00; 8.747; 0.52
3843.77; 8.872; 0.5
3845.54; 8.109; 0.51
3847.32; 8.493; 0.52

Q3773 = 0.5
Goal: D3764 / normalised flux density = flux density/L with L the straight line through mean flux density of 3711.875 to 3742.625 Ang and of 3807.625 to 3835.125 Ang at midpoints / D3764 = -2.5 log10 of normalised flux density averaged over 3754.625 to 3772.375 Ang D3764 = 0.03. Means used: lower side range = 8.26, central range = 8.13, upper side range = 8.54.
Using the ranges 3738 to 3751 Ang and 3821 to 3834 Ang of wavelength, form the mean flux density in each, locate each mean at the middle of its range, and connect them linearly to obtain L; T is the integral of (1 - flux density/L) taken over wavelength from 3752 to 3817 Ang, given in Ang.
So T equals 1.8 Ang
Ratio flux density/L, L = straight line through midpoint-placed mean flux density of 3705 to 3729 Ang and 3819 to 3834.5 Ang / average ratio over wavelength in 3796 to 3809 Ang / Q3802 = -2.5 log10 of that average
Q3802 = -0.03 mag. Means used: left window 7.99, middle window 8.72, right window 8.63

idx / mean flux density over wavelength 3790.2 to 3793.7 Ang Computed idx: 7.84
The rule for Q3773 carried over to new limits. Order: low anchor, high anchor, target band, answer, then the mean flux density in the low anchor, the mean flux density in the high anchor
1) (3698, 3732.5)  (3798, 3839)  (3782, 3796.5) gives 0.5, 8.25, 8.54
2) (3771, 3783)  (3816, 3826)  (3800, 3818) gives -0.5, 8.45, 8.35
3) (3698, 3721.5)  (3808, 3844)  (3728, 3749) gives 0.0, 8.32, 8.59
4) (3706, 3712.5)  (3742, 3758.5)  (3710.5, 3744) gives -1.3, 7.79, 8.21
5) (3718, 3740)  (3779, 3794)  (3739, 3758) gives -0.1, 8.22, 8.15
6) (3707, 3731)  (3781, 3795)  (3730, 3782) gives -1.6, 8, 8.16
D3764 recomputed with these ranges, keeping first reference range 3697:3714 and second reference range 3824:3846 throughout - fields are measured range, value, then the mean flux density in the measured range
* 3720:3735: 0.05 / 8.1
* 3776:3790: 0.03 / 8.37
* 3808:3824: 0.03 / 8.43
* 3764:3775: 0.08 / 7.93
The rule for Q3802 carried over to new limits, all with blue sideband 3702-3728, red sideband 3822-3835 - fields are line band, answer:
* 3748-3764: -0.01 mag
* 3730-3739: -0.04 mag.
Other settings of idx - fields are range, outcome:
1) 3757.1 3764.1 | 8.78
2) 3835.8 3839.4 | 8.03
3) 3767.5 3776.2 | 8.37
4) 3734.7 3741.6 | 8.62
